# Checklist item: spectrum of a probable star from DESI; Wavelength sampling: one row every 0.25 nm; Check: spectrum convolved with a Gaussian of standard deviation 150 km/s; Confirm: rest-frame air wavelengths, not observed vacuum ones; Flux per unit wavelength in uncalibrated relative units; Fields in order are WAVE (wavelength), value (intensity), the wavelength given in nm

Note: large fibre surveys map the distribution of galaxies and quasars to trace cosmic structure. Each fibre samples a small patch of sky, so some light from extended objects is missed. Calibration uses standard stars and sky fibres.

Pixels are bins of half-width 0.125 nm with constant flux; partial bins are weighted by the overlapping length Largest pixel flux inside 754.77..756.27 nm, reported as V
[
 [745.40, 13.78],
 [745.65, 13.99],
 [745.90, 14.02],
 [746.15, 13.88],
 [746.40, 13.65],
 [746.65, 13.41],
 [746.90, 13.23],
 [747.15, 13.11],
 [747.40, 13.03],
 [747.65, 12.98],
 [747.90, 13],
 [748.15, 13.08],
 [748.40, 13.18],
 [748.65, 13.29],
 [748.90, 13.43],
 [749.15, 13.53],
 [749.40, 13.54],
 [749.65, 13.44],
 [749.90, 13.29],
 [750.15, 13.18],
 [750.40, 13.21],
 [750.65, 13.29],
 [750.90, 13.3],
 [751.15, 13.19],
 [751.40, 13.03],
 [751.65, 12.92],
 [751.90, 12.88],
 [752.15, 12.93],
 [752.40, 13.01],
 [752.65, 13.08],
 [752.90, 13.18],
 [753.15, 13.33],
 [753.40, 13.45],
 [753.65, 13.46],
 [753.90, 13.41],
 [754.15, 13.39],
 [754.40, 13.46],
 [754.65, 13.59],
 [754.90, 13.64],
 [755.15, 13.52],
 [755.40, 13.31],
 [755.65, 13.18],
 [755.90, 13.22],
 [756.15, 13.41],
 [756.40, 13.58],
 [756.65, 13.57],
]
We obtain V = 13.64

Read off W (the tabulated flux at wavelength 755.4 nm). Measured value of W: 13.31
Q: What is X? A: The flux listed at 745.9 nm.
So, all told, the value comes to 14.02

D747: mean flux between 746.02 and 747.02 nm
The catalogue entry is 13.5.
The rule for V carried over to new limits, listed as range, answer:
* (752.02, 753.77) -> 13.46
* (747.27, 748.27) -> 13.08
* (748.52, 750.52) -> 13.54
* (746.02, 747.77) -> 13.88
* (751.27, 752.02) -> 13.03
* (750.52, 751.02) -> 13.3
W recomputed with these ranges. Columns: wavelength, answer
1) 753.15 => 13.33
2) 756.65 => 13.57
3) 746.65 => 13.41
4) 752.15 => 12.93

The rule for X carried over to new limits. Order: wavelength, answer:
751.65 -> 12.92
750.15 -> 13.18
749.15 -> 13.53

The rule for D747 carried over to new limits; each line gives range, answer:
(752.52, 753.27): 13.2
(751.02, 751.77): 13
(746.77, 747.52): 13.1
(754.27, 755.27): 13.6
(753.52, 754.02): 13.4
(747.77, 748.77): 13.1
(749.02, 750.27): 13.4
